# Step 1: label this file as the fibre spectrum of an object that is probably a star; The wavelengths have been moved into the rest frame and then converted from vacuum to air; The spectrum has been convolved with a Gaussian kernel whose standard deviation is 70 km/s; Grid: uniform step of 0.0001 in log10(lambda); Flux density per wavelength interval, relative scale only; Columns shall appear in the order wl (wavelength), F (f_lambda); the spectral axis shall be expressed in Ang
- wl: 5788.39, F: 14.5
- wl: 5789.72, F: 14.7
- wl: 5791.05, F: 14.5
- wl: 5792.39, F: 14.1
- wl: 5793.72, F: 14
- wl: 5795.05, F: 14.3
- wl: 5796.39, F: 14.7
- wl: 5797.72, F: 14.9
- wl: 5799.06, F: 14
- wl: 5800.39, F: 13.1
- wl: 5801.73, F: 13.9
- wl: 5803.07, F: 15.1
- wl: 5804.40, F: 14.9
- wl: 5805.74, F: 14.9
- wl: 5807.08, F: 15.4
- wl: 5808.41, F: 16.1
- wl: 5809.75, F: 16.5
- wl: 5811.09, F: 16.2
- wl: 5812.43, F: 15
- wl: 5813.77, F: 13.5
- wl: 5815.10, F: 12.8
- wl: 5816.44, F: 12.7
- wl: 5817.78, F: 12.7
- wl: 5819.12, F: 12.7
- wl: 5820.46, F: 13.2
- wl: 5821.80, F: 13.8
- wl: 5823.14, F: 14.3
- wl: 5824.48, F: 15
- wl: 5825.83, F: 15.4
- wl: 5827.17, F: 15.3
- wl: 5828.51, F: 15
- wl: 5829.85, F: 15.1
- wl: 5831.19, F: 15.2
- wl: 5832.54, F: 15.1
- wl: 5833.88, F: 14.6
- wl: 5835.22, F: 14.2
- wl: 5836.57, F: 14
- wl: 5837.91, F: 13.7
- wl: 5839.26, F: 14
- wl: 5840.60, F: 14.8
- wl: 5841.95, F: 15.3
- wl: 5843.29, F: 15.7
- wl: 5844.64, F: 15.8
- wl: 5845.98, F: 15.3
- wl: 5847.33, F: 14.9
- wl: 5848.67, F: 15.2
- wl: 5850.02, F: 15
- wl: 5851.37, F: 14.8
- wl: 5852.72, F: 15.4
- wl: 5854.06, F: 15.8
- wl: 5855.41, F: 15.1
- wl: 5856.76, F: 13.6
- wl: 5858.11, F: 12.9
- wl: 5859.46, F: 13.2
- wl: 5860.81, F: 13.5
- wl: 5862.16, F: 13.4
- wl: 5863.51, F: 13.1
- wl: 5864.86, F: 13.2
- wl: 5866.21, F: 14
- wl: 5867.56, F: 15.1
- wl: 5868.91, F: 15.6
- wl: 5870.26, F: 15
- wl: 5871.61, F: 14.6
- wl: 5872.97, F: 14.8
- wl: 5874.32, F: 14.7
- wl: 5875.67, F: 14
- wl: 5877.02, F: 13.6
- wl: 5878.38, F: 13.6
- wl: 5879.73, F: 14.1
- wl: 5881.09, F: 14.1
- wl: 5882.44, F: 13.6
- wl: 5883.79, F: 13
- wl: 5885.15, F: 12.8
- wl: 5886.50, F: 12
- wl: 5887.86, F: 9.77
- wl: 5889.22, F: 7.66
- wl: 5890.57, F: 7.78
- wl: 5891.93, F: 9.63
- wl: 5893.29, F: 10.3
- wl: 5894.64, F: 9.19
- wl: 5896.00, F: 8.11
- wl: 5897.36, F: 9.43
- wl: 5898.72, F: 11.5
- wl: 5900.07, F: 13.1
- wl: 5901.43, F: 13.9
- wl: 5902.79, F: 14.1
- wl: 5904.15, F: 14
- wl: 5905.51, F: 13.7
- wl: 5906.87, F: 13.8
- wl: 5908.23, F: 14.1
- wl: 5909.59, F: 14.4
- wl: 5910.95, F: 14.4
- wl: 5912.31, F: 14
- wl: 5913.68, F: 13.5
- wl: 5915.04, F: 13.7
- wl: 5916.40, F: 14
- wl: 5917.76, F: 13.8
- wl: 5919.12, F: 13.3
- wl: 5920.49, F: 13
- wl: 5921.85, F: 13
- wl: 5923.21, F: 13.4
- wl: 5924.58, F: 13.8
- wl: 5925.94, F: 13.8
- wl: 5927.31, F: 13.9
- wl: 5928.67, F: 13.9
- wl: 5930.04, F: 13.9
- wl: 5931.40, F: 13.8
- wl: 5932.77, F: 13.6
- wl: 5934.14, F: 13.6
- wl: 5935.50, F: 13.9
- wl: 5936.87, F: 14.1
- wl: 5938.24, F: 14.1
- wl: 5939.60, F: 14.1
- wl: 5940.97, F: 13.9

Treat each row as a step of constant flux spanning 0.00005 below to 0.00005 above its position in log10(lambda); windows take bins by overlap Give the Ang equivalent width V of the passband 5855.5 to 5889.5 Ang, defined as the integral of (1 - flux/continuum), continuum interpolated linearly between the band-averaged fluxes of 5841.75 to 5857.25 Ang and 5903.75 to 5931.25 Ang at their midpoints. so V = 2.8 Ang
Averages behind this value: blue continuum 15.2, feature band 13.5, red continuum 13.8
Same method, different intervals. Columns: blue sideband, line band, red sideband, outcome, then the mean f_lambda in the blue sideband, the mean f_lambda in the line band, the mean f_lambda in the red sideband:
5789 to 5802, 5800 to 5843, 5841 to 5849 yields 0.9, 14.2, 14.5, 15.4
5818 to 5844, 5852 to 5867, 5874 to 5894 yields -0.9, 14.5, 13.9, 12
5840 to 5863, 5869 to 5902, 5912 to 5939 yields 4.9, 14.7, 12.1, 13.7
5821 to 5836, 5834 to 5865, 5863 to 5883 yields 0.2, 14.8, 14.5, 14.2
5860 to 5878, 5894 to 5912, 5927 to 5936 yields 1.7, 14.2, 12.6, 13.8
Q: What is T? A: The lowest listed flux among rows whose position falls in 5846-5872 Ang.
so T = 12.9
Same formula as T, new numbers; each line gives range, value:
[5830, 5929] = 7.66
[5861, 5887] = 12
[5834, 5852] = 13.7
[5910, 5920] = 13.3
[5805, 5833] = 12.7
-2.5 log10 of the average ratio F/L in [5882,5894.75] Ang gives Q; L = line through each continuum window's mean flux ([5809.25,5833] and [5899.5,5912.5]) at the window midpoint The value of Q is 0.308 mag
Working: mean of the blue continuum 14.4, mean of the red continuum 14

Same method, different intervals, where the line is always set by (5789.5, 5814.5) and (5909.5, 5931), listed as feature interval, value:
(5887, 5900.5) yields 0.404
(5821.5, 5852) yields -0.032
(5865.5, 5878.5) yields -0.031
